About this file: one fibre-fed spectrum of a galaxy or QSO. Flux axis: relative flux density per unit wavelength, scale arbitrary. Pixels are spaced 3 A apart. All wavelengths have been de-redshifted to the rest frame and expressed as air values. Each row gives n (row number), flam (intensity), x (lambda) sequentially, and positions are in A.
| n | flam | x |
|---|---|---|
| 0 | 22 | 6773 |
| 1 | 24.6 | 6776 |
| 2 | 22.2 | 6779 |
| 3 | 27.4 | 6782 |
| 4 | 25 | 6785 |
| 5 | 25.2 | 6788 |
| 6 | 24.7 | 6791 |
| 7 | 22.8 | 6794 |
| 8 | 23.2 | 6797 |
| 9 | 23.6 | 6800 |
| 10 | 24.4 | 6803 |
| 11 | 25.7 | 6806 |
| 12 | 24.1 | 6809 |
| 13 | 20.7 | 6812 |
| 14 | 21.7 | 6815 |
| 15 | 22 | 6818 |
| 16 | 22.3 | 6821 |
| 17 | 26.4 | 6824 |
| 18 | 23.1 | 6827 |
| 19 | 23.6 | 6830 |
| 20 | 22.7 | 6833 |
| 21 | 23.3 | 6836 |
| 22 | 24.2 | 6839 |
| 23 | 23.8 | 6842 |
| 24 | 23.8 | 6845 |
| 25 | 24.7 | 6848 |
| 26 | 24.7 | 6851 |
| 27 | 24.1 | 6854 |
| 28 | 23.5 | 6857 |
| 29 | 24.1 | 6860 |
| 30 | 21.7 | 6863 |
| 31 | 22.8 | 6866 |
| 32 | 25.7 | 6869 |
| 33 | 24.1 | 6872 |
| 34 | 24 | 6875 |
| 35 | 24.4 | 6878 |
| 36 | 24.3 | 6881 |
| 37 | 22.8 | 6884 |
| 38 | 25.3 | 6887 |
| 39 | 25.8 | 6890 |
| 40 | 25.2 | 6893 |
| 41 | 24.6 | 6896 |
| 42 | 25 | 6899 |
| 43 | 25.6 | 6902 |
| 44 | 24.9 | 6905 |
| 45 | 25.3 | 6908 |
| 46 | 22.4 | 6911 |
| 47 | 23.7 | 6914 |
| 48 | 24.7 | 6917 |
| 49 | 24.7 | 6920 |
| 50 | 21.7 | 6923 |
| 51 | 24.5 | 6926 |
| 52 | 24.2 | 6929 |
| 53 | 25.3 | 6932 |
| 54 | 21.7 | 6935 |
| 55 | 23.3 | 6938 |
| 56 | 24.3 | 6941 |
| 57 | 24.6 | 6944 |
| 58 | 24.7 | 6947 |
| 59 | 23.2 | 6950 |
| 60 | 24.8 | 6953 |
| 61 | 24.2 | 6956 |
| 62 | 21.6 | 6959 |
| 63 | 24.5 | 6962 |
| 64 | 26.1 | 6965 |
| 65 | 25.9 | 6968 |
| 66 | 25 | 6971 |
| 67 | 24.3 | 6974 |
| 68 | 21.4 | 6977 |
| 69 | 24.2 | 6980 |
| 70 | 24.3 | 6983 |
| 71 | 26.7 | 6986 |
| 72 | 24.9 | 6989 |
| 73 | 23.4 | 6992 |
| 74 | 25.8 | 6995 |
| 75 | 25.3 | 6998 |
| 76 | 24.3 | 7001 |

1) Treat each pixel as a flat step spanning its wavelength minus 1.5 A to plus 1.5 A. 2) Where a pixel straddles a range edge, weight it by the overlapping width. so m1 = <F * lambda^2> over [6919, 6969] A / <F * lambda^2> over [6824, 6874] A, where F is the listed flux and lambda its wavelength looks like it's 1.04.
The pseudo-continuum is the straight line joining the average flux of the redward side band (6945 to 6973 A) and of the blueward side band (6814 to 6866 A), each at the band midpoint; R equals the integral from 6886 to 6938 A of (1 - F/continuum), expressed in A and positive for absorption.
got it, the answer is -0.6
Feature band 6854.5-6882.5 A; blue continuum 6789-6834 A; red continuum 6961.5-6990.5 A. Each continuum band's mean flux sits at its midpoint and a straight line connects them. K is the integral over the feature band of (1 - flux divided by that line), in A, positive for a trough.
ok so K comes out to 0.0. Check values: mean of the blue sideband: 23.4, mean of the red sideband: 24.7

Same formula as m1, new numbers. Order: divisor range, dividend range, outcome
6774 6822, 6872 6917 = 1.06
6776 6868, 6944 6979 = 1.06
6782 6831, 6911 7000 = 1.06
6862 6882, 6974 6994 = 1.05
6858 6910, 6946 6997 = 1.03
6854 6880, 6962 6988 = 1.07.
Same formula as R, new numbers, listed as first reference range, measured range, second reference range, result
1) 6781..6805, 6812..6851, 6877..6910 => 1.9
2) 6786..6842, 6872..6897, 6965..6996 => -0.5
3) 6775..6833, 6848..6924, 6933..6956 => -1.3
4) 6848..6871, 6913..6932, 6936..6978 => 0.0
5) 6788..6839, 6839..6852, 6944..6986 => -0.3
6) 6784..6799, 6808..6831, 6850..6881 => 1.1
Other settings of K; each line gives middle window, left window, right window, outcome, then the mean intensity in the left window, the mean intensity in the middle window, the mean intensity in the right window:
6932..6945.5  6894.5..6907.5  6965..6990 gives 0.6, 25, 23.7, 24.7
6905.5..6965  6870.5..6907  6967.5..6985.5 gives 1.2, 24.7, 23.9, 24.2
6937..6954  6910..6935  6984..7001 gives 0.1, 23.8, 24.2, 25.1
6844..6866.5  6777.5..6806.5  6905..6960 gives 0.4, 24.4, 23.7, 23.9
